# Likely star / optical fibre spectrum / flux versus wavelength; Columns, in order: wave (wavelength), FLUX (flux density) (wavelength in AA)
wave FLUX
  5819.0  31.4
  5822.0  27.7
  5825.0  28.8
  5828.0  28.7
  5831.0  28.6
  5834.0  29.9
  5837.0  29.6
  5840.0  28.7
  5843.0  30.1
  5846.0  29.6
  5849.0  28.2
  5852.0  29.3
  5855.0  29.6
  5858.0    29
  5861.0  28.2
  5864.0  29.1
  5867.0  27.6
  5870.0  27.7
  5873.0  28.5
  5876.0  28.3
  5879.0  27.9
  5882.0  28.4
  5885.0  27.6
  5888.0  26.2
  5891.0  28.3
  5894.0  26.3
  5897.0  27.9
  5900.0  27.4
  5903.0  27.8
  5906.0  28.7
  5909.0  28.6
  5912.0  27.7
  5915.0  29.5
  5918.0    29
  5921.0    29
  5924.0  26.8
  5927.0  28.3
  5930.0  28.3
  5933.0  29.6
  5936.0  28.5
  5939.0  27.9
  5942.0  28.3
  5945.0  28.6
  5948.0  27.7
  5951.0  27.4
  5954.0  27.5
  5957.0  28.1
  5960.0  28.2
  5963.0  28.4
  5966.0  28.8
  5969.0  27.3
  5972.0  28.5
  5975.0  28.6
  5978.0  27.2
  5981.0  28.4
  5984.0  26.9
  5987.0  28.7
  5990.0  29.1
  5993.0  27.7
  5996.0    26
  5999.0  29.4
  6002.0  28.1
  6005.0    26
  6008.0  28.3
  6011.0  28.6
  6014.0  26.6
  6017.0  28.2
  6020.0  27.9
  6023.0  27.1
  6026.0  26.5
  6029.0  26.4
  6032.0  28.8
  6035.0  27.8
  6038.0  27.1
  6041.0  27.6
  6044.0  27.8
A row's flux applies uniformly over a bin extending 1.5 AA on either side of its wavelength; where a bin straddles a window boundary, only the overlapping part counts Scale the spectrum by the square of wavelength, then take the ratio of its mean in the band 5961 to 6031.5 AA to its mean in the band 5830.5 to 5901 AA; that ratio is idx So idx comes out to 1.02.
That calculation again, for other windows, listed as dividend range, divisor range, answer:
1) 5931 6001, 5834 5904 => 1.03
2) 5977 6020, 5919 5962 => 1.01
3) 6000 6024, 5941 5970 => 1.00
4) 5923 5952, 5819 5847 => 1.00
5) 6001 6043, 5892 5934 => 1.01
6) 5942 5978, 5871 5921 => 1.02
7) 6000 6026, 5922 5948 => 1.00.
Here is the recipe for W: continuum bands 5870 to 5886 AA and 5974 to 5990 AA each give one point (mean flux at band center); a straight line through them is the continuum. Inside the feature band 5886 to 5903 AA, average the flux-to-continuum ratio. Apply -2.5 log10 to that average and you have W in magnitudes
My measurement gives 0.03 mag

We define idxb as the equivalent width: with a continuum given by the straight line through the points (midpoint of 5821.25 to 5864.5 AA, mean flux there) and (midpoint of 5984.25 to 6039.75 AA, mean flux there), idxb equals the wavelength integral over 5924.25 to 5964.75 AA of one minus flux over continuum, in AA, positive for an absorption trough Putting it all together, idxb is 0.0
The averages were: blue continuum 29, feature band 28.2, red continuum 27.7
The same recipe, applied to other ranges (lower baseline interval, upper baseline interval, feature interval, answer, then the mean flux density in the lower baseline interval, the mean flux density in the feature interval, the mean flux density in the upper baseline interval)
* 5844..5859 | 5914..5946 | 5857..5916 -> 1.8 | 29.2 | 28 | 28.5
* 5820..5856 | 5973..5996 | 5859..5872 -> 0.3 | 29.1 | 28.2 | 28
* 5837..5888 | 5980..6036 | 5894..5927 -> 0.2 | 28.6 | 28.2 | 27.7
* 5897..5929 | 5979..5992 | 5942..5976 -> 0.2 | 28.3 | 28.1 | 28.2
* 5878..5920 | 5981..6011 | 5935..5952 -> -0.1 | 28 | 28.1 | 27.9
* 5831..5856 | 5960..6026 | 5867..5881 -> 0.5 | 29.3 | 28.1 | 27.9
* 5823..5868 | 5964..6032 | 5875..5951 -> 1.0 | 29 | 28.1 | 27.8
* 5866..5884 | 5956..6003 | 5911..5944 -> -0.4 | 28.1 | 28.5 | 28.1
